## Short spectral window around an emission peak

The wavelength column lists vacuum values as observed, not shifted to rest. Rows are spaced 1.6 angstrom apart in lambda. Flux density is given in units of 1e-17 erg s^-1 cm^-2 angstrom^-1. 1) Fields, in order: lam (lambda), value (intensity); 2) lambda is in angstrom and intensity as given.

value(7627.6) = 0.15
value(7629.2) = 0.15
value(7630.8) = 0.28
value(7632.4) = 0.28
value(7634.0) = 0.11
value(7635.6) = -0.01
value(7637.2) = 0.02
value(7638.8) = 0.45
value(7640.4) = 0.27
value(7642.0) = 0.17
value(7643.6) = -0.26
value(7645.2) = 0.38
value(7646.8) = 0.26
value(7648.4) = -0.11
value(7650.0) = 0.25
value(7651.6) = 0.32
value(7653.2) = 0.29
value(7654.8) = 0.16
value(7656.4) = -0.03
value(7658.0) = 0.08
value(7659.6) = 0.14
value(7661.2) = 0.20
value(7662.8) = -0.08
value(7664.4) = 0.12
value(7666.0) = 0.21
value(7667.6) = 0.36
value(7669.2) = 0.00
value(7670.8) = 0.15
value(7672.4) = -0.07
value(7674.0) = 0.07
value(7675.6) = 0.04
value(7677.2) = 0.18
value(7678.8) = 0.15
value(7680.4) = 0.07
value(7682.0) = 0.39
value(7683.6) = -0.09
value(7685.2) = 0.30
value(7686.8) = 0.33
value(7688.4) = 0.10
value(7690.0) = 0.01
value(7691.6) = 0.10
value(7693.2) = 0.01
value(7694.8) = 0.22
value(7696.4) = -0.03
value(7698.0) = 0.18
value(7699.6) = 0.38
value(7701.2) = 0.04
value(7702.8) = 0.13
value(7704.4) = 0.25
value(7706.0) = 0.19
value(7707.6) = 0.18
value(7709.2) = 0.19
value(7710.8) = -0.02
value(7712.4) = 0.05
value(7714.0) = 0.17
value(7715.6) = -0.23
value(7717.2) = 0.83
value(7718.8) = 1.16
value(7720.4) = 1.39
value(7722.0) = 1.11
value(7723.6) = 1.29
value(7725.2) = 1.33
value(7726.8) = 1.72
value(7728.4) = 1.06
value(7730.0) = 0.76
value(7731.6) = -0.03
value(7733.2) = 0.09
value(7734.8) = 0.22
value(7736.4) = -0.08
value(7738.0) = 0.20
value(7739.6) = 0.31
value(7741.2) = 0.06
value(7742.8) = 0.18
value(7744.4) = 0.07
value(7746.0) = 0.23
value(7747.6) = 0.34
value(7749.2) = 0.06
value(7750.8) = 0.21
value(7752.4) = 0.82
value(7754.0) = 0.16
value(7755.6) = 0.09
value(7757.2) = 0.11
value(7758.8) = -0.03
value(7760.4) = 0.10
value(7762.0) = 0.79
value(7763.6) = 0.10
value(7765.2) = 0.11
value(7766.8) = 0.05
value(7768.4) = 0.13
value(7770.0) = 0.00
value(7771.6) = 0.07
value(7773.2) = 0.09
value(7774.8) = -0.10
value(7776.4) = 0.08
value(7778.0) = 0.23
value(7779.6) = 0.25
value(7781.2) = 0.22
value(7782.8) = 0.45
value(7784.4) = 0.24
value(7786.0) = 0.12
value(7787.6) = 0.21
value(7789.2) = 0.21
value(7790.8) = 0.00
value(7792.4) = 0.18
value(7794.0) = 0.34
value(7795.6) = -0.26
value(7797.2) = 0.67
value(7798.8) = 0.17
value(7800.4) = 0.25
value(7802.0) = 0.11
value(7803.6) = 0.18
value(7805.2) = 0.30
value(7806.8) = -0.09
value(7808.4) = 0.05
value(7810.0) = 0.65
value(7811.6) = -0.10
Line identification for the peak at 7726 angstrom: [O II]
